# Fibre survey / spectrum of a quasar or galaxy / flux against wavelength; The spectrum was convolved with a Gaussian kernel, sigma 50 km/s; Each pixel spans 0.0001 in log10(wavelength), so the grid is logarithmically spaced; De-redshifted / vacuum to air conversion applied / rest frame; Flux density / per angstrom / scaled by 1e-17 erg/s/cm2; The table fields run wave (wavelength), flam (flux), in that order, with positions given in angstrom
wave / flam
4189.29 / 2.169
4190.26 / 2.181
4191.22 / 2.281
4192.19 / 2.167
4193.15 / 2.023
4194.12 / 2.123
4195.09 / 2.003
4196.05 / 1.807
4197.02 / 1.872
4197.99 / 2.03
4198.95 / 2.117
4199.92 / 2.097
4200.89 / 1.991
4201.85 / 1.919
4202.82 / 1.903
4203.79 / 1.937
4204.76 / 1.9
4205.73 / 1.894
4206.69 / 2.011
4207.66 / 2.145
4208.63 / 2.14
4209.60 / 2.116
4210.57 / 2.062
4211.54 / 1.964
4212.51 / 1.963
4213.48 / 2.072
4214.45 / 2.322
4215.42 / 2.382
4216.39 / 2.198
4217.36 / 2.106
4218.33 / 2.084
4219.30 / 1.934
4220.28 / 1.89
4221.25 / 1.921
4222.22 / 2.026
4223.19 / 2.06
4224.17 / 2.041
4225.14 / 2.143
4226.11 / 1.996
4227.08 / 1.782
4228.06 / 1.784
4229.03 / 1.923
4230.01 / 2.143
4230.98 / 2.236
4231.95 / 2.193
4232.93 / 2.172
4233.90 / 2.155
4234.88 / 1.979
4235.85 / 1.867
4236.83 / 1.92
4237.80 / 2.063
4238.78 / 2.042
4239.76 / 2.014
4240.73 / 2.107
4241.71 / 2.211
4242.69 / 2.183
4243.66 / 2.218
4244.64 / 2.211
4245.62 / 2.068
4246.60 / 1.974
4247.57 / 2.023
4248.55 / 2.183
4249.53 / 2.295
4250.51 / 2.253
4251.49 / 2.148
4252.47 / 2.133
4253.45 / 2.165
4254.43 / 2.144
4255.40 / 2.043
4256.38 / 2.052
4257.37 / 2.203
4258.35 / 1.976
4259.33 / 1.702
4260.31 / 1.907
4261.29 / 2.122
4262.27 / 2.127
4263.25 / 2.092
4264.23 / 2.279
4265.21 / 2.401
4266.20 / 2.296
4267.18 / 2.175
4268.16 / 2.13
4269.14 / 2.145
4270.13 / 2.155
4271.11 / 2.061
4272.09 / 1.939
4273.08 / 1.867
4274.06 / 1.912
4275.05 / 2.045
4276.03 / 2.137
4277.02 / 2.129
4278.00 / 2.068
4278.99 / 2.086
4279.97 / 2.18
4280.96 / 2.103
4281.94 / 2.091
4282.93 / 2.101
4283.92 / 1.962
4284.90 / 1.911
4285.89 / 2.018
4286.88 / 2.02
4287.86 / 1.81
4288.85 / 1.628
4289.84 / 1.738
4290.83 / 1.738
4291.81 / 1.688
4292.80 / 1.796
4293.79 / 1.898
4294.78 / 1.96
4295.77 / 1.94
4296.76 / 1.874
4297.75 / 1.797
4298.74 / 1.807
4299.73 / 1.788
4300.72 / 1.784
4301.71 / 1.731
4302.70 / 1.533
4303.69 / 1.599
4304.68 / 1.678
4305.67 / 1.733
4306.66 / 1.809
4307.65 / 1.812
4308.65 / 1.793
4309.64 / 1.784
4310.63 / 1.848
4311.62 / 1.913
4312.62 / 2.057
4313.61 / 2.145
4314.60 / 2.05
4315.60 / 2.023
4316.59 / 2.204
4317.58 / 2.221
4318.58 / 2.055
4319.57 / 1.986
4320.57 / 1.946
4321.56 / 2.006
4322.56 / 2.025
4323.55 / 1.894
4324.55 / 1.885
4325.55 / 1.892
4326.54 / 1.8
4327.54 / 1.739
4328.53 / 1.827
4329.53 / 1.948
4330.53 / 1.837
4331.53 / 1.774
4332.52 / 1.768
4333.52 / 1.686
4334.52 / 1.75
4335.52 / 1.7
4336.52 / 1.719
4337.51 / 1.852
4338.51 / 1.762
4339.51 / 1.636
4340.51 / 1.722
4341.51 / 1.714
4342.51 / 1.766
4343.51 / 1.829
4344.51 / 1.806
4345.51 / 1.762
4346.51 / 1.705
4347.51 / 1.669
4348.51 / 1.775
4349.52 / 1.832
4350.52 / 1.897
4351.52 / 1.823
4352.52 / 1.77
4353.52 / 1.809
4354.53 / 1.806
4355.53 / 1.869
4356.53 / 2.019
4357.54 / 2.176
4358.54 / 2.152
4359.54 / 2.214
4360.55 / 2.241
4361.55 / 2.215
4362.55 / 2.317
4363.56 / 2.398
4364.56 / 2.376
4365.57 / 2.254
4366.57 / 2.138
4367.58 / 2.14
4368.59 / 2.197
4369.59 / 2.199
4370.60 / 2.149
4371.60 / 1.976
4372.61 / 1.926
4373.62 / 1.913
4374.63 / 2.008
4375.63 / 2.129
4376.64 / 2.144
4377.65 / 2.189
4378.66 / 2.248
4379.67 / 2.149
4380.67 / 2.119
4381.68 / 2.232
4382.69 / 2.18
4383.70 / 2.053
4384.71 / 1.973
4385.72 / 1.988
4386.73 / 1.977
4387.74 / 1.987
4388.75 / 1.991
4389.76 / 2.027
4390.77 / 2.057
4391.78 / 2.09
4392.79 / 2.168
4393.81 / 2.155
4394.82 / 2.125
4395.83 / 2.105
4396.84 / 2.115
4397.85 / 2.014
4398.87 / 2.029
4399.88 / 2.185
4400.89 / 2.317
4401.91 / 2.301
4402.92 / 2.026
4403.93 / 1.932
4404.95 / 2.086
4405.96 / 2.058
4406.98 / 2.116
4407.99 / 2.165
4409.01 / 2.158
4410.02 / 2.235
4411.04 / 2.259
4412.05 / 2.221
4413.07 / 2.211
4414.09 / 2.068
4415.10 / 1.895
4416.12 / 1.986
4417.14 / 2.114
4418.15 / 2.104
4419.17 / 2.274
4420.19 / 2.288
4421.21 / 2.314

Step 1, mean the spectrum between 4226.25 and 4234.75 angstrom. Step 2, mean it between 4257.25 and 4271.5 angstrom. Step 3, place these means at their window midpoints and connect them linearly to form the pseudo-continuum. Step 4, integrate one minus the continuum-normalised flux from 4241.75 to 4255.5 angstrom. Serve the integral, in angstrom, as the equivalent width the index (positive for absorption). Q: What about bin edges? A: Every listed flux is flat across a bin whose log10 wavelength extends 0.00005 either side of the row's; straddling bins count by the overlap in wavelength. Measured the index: -0.5 angstrom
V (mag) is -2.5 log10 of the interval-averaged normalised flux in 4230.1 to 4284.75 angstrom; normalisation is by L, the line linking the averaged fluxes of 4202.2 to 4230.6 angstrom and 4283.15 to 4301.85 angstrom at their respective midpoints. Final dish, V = -0.09 mag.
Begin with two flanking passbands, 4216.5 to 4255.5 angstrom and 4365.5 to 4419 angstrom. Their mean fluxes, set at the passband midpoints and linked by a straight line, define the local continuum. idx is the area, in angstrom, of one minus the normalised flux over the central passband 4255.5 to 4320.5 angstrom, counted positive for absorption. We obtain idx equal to 3.7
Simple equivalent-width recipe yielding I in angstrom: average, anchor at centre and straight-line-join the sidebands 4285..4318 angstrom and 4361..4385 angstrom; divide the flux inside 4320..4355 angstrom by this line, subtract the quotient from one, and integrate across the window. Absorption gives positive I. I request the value 3.5 angstrom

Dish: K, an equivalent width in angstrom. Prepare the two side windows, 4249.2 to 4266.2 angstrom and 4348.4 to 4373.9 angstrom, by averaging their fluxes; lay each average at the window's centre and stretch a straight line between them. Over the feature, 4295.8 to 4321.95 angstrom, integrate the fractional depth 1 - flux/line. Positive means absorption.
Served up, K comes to 2.6 angstrom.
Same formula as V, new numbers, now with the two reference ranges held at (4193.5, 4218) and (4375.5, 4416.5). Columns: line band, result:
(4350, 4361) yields 0.06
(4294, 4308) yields 0.17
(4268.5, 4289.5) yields 0.03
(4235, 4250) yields -0.02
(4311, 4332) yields 0.06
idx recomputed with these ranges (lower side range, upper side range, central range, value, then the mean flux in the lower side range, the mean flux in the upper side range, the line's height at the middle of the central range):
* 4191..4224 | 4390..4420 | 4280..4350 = 7.9 angstrom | 2.04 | 2.12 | 2.09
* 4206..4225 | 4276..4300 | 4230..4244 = -0.5 angstrom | 2.08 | 1.93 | 2.03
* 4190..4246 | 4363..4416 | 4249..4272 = -0.7 angstrom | 2.05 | 2.12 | 2.07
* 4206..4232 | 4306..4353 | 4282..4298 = 0.4 angstrom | 2.06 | 1.86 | 1.93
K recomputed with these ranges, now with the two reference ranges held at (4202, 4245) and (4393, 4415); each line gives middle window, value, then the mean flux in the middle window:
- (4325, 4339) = 2.1 angstrom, 1.79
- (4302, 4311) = 1.5 angstrom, 1.73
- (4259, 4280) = -0.2 angstrom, 2.09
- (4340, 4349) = 1.5 angstrom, 1.75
